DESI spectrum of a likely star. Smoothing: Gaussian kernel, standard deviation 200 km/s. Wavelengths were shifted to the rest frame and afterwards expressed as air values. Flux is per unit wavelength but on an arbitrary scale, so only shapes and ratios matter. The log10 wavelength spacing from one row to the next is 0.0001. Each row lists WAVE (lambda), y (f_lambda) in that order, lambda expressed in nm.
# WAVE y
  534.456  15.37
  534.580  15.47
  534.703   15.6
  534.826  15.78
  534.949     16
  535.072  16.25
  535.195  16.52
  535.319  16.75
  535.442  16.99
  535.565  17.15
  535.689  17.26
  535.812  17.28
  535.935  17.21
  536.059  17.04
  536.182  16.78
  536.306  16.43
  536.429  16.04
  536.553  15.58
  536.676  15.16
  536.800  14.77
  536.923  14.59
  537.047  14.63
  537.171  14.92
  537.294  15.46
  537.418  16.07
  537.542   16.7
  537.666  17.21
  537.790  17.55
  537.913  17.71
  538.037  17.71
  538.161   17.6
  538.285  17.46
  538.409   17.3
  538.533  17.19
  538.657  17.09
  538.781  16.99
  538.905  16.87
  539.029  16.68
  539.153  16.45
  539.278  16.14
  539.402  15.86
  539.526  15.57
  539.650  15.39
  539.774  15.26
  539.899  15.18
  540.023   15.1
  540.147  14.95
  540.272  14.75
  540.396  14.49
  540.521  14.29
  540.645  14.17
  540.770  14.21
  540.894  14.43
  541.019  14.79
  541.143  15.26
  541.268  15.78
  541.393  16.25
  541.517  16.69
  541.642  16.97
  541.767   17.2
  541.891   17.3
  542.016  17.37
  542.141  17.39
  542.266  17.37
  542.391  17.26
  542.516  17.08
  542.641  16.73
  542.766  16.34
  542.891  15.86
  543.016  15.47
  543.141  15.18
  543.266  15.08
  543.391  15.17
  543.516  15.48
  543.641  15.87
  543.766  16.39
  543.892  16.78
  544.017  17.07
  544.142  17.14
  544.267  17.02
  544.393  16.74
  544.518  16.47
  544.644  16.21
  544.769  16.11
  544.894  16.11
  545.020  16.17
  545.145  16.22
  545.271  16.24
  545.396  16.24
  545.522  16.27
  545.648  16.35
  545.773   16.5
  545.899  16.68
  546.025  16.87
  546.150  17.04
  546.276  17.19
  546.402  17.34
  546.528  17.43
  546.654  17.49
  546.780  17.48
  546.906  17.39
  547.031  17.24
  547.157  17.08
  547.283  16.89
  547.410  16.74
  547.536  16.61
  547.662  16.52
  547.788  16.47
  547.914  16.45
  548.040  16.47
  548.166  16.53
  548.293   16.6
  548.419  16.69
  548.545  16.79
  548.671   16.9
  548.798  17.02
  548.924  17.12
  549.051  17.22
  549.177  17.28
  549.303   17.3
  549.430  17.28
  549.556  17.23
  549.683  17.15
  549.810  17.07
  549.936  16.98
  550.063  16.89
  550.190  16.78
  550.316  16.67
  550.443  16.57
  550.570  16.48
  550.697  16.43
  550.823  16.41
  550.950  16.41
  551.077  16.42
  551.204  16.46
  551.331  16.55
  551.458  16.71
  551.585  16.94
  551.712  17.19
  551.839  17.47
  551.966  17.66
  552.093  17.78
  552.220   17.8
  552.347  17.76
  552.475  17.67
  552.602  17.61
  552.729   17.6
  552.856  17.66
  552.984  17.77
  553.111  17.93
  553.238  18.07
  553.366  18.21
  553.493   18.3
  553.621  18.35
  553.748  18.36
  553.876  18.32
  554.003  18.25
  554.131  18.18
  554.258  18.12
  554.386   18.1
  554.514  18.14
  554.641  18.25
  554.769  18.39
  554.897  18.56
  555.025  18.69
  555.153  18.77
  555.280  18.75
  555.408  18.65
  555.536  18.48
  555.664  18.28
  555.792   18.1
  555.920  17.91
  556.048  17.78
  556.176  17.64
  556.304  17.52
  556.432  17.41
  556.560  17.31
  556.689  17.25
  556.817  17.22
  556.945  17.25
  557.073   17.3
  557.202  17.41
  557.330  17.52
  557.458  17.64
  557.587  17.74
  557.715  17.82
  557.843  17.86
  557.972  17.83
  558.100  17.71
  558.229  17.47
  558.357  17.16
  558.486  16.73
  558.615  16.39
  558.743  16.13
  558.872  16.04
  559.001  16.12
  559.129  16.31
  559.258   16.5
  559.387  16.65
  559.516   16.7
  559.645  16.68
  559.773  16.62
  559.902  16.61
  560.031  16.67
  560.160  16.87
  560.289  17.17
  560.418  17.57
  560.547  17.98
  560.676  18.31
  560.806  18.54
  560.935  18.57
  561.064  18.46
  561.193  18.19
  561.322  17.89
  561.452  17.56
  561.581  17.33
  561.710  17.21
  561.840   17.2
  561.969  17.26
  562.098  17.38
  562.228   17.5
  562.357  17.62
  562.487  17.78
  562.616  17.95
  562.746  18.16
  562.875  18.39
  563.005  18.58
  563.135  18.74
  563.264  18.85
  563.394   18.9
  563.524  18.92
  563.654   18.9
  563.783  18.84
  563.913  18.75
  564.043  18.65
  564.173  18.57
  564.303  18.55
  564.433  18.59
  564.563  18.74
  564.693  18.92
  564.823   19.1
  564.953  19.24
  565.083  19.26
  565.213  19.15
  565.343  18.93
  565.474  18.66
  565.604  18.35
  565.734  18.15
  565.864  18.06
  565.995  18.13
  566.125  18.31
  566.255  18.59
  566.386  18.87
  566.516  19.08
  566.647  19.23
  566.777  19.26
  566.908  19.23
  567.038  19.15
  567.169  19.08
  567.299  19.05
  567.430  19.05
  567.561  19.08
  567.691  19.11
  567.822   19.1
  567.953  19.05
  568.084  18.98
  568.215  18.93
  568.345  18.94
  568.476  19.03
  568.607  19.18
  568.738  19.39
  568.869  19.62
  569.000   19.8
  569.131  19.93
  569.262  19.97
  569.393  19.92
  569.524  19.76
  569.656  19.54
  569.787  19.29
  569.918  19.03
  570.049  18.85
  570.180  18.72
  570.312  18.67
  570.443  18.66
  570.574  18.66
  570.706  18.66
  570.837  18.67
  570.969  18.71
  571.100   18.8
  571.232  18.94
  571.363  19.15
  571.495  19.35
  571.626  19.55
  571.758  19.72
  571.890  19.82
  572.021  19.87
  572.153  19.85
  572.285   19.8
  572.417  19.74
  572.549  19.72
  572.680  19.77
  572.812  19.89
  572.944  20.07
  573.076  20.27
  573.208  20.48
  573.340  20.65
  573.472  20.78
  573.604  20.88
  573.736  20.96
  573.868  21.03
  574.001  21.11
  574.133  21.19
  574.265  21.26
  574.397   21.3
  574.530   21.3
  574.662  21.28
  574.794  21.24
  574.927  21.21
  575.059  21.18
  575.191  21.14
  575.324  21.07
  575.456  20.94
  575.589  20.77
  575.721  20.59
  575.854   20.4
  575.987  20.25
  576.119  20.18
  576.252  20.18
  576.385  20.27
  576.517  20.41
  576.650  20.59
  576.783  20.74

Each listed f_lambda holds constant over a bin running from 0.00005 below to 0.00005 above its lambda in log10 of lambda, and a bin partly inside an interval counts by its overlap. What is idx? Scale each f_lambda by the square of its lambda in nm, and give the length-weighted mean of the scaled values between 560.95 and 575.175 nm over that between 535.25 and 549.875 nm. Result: 1.28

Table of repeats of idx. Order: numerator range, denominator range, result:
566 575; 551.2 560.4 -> 1.18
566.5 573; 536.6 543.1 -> 1.34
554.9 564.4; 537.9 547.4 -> 1.15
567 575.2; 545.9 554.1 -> 1.24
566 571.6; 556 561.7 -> 1.14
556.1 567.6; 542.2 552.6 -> 1.13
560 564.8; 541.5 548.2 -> 1.16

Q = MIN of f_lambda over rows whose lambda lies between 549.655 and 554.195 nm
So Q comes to 16.41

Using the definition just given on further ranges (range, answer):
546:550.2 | 16.45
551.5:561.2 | 16.04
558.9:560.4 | 16.12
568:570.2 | 18.72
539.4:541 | 14.17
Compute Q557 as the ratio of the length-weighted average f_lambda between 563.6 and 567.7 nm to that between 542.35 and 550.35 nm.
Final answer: 1.1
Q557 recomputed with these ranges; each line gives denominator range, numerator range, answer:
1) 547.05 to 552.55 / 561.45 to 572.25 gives 1.11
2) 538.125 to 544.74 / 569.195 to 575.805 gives 1.24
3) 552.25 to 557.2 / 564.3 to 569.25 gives 1.06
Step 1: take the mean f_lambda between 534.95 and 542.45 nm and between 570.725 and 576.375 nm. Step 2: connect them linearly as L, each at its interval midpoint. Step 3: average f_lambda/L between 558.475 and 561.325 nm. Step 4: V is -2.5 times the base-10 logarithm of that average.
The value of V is 0.10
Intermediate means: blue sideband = 16.2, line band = 17.1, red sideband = 20.3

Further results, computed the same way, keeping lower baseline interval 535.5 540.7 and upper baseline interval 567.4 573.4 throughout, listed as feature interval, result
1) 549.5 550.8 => 0.03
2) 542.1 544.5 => 0.02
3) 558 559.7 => 0.10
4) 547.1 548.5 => 0.03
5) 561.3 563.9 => 0.03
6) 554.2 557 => -0.01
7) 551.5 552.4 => 0.00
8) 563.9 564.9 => 0.00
